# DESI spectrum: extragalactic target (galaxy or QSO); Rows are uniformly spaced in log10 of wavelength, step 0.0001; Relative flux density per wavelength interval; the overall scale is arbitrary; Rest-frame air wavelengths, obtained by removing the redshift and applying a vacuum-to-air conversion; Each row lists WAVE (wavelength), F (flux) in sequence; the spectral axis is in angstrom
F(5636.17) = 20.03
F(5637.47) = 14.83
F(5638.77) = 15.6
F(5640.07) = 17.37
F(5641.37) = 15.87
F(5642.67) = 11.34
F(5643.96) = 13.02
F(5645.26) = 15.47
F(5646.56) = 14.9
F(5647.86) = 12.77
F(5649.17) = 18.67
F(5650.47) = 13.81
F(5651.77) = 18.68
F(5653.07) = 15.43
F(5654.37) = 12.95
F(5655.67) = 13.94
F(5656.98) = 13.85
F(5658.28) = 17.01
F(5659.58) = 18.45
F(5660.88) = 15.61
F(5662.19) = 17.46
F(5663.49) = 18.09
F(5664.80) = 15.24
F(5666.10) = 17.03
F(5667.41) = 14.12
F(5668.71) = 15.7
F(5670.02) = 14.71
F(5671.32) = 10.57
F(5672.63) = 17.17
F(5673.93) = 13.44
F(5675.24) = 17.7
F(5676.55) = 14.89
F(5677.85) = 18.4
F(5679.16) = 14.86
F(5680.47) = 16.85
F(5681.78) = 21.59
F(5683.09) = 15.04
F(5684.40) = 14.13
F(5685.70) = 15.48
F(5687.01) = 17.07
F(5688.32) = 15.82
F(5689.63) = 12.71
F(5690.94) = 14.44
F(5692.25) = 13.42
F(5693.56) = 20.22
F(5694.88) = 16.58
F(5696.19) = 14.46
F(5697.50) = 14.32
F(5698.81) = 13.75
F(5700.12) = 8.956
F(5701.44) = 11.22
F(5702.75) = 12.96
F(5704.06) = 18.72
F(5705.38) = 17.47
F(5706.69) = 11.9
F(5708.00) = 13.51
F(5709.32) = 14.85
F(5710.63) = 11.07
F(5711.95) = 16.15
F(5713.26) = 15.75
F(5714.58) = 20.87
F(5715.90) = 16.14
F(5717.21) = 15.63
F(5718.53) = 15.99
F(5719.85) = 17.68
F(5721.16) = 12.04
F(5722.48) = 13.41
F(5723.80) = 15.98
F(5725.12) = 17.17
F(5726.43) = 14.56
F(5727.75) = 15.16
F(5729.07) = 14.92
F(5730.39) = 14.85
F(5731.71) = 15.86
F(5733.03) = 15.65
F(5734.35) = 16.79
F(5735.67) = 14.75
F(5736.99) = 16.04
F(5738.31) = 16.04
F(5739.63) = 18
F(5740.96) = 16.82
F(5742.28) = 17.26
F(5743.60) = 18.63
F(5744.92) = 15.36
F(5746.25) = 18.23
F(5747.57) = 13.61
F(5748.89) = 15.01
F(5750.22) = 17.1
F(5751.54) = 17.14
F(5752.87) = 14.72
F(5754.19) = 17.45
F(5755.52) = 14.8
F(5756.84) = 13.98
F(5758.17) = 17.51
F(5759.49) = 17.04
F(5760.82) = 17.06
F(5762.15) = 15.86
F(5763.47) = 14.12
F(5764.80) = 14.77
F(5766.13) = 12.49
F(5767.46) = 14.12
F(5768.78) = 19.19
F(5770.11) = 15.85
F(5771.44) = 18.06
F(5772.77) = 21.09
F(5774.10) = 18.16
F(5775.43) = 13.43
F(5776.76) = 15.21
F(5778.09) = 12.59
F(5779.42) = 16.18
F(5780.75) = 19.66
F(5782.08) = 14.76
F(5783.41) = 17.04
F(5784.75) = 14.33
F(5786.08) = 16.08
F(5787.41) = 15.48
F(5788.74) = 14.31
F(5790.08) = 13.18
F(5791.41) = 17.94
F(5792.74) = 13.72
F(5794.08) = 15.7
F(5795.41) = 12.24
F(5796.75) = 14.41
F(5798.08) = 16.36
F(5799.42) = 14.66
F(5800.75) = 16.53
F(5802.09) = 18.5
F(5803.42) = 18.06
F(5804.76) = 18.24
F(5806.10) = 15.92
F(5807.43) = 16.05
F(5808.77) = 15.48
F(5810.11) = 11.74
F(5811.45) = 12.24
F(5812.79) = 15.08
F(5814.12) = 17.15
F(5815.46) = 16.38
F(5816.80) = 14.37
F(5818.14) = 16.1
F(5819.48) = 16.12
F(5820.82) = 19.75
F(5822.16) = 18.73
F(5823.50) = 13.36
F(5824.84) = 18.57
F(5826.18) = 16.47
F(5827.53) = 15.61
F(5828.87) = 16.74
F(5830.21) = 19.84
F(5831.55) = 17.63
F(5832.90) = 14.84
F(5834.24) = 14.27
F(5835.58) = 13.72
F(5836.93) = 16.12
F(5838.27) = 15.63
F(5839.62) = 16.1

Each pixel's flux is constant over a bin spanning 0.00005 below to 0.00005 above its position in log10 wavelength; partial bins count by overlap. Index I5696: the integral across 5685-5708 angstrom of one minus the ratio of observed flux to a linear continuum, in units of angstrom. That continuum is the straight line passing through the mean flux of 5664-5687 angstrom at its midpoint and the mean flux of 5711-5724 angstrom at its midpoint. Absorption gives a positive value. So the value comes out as 1.7 angstrom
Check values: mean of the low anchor 15.8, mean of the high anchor 15.8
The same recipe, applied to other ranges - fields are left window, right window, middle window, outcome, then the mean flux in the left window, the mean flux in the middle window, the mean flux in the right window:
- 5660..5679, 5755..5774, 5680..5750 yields 2.06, 15.7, 15.5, 16.2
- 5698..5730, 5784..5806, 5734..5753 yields -1.62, 14.8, 16.4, 15.6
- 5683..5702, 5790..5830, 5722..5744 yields -1.44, 14.5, 16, 15.9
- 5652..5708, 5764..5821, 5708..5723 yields 0.11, 15.3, 15.3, 15.7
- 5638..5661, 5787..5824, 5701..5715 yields 0.45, 15.3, 14.9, 15.6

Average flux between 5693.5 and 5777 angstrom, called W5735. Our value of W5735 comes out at 15.7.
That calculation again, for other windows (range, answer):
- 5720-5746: 15.8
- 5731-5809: 16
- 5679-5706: 15.2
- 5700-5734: 15.1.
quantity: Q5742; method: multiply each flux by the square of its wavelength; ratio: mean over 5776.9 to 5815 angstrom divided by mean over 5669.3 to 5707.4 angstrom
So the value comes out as 1.06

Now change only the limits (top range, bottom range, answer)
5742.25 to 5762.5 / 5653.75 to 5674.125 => 1.09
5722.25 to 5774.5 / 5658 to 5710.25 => 1.07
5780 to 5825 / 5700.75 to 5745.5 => 1.04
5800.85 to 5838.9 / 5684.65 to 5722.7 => 1.13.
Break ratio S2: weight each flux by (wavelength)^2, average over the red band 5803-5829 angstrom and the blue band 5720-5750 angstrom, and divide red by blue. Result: 1.0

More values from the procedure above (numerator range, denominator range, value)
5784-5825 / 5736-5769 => 0.99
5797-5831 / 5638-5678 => 1.12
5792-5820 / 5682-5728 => 1.07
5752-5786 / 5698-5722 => 1.11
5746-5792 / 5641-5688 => 1.06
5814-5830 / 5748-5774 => 1.05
